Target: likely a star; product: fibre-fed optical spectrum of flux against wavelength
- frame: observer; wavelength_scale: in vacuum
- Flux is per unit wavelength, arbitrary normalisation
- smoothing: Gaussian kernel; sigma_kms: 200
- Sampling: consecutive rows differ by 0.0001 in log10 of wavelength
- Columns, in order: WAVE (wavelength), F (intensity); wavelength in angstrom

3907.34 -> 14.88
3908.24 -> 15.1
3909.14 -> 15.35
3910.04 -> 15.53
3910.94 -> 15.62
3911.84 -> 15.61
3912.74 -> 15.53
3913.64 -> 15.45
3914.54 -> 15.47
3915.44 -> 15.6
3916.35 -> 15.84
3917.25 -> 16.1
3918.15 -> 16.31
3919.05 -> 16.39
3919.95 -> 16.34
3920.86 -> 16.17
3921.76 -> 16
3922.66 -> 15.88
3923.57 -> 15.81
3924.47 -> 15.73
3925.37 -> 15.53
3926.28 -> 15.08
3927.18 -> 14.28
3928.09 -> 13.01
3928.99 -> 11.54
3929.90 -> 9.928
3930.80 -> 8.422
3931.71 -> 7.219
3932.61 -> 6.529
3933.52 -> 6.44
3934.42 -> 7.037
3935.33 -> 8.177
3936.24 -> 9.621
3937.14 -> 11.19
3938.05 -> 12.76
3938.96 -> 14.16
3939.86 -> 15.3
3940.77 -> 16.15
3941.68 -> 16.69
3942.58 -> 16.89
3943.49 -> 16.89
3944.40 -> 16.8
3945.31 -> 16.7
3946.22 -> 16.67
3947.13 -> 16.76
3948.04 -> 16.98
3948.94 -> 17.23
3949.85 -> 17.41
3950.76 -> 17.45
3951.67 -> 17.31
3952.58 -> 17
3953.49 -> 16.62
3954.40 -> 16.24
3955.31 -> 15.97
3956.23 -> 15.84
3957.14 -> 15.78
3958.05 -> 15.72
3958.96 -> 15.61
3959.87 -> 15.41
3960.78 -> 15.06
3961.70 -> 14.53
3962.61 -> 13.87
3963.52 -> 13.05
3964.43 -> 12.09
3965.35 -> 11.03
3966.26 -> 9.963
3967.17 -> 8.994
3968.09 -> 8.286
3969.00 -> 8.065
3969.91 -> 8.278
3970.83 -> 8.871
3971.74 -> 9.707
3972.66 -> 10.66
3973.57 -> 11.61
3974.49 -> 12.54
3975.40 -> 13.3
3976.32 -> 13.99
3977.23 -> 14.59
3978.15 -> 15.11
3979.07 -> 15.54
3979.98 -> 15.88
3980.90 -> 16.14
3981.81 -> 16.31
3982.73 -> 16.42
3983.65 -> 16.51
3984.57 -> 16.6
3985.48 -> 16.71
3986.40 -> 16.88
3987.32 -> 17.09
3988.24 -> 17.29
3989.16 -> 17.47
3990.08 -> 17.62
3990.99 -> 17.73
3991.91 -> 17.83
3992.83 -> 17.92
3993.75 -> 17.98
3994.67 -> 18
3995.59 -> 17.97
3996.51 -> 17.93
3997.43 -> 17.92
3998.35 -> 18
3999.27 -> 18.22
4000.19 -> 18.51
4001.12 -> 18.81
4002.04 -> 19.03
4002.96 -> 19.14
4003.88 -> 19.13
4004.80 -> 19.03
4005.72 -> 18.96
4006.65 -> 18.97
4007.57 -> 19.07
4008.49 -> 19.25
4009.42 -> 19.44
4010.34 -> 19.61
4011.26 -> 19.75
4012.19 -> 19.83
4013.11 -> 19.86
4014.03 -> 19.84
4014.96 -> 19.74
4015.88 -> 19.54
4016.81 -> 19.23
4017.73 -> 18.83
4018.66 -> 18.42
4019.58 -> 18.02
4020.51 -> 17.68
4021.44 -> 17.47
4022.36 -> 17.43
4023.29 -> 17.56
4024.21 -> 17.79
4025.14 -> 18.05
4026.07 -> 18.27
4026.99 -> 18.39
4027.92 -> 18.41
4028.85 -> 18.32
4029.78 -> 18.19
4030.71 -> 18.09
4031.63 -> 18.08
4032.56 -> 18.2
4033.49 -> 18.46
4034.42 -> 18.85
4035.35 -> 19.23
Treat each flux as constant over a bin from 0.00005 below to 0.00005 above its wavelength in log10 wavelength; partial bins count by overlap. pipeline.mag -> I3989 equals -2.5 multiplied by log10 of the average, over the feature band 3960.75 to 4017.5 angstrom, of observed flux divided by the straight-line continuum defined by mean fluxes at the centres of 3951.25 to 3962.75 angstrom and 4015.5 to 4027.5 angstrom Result 0.06 mag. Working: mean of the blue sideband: 15.8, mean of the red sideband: 18.2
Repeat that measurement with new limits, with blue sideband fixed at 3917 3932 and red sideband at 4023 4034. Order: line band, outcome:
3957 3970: 0.25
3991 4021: -0.09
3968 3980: 0.33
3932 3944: 0.21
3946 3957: -0.11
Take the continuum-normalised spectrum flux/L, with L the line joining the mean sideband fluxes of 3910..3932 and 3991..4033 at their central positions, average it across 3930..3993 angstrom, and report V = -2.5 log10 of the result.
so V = 0.16 mag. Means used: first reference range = 14.6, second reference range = 18.6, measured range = 14.1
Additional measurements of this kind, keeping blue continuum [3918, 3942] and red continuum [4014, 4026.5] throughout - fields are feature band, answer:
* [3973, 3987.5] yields 0.05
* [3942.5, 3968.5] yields -0.06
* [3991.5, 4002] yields -0.08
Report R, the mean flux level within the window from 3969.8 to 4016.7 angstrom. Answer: 17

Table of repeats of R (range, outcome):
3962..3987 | 13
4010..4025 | 18.8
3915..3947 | 13.7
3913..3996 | 14.5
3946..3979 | 13.8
